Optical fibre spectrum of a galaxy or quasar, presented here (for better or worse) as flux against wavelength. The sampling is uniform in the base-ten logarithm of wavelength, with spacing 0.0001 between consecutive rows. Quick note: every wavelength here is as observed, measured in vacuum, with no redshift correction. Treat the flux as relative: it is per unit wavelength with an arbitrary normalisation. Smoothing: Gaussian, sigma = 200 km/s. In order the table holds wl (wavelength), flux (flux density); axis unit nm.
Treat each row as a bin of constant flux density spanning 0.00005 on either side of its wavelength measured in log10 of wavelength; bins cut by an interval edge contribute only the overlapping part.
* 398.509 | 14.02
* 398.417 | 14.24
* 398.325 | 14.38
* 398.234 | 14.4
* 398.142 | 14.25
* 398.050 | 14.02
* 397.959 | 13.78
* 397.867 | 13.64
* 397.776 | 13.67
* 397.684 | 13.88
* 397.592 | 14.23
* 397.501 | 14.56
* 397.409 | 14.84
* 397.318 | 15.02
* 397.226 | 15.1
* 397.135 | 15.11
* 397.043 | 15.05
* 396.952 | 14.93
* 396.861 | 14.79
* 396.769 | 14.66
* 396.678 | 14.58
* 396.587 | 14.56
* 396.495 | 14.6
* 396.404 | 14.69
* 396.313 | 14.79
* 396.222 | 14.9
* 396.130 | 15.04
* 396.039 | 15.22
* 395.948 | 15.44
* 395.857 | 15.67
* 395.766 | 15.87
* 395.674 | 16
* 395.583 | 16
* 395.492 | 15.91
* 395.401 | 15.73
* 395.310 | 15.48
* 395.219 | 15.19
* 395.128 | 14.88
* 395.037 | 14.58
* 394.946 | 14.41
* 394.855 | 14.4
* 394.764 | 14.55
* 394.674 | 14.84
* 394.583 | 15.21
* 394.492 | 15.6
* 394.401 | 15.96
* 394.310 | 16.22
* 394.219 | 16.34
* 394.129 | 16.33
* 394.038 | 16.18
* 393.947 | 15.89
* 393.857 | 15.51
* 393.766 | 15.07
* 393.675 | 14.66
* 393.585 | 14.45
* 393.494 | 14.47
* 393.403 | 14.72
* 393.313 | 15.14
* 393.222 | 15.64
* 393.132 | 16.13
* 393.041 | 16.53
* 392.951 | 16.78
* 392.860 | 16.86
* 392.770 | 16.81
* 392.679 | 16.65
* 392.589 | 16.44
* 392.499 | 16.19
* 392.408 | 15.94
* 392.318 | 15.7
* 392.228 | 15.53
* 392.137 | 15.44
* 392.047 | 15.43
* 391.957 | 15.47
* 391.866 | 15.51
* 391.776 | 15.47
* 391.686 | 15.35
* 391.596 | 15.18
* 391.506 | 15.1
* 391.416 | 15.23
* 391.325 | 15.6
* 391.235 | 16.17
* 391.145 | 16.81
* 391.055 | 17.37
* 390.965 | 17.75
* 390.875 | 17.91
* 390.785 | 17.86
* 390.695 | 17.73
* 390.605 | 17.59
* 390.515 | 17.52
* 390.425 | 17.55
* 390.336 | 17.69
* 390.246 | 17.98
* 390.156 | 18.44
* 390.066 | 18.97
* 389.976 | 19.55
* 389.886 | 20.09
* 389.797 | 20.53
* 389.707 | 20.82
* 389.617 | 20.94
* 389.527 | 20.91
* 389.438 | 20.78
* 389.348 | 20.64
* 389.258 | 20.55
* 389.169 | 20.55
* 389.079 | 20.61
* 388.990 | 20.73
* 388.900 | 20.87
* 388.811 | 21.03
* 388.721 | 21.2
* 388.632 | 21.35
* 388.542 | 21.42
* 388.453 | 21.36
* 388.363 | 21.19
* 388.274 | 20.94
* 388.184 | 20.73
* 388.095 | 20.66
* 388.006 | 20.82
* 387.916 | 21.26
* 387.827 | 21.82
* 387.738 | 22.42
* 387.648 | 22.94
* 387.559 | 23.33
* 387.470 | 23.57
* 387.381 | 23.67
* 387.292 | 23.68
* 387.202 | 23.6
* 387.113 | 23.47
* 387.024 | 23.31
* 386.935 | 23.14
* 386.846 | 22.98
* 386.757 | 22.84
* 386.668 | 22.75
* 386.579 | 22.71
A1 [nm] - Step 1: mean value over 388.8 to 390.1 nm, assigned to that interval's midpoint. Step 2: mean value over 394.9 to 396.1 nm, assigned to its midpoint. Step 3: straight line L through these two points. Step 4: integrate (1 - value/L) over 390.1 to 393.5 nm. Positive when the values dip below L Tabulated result 0.39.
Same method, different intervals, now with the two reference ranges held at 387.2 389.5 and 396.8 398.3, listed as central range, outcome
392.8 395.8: 0.255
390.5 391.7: 0.172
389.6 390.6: 0.061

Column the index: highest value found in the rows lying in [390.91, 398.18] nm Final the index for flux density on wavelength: 17.75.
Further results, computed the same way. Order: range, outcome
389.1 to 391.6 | 20.94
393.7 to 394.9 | 16.34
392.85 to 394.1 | 16.86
